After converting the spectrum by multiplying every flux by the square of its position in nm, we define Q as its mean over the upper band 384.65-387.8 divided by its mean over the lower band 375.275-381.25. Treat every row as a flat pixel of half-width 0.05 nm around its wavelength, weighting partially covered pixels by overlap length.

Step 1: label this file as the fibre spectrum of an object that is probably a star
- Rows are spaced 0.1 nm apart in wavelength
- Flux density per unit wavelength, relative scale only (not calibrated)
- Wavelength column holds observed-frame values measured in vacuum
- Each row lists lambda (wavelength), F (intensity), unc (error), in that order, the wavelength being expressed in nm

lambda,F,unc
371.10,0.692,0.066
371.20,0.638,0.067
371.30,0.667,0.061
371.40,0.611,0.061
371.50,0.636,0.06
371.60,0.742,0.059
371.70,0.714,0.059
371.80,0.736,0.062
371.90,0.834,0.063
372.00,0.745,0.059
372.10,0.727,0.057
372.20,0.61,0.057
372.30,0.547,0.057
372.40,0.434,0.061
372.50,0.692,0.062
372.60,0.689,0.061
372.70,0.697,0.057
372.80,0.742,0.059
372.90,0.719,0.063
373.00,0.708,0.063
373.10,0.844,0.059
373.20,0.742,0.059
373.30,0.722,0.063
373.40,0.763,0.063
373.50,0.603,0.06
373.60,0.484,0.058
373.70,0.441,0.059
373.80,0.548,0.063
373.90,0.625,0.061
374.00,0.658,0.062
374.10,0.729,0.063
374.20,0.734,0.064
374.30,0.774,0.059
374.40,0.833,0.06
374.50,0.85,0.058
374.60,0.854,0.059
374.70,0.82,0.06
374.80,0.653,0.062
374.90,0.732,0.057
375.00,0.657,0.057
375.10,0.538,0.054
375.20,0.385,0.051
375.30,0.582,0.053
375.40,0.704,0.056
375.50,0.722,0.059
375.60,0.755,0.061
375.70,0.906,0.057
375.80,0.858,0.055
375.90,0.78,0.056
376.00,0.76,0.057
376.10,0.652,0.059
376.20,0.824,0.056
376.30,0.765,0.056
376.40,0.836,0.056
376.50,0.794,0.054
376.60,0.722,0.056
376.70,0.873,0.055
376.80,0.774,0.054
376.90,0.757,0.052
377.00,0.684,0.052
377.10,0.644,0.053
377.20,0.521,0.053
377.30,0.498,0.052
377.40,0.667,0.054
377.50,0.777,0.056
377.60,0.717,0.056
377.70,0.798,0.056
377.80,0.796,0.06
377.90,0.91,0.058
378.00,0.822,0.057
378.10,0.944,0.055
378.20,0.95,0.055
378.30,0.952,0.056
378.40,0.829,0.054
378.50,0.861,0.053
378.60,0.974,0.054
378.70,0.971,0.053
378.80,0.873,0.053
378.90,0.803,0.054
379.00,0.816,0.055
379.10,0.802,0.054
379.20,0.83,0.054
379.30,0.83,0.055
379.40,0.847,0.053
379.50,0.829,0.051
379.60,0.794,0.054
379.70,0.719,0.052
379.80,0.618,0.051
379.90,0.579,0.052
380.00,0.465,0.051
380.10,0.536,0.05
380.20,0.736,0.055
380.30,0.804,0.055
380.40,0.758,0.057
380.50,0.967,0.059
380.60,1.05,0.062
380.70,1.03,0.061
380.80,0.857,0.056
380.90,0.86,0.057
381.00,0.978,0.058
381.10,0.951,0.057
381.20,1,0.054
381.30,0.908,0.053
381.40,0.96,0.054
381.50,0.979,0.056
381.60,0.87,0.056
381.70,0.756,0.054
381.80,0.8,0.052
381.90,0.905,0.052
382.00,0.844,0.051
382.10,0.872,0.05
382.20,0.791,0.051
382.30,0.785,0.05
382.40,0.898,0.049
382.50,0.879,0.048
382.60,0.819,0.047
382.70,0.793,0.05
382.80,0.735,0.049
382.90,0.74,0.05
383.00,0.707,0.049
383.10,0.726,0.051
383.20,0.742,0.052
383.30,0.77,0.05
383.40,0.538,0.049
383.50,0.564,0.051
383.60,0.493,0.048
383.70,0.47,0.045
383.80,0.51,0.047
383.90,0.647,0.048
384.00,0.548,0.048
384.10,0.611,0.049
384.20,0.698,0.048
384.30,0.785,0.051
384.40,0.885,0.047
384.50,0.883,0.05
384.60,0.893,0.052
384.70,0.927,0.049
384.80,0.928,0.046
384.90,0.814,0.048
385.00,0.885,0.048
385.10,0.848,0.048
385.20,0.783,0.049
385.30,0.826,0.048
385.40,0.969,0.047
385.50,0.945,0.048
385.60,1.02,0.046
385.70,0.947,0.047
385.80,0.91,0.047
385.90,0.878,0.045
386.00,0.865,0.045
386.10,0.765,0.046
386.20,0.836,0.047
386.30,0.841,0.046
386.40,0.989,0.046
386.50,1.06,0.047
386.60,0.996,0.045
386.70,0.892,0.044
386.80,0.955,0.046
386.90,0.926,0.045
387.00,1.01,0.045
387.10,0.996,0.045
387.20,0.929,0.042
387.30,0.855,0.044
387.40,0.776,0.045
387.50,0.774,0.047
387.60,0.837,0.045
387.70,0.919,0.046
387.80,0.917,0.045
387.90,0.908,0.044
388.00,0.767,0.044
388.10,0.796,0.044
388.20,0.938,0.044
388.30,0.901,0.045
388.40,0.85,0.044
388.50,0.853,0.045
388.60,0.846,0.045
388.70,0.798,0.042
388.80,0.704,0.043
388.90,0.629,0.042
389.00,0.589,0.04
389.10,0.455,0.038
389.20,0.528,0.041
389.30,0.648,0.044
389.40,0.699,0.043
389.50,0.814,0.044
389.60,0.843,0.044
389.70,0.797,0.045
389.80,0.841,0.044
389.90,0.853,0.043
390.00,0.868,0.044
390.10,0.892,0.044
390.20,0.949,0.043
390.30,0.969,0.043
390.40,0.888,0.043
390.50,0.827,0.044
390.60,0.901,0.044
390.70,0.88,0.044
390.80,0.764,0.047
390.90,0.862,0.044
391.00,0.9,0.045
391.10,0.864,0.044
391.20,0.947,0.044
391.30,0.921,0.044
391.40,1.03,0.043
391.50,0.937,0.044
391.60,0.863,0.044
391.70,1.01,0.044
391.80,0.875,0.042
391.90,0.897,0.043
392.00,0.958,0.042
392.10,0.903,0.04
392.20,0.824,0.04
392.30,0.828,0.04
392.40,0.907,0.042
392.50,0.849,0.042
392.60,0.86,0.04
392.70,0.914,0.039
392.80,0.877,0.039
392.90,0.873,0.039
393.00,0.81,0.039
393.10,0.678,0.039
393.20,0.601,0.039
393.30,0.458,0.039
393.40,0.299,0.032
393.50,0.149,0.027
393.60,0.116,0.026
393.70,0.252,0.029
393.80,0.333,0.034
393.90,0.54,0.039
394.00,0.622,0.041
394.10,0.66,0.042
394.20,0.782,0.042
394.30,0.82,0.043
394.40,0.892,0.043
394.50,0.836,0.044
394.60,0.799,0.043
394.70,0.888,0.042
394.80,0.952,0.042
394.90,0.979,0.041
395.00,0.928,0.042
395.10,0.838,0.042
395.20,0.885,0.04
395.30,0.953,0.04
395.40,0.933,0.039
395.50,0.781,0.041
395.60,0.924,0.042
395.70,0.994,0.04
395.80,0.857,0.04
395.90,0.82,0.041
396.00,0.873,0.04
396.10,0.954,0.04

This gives 1.18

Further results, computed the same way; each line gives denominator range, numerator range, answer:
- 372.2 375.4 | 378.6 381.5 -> 1.28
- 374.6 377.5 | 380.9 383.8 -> 1.15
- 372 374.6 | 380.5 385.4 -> 1.24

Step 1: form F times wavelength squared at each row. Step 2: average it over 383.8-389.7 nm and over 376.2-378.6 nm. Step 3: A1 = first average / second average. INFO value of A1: 1.1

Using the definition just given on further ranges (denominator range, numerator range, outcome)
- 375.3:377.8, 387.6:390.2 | 1.14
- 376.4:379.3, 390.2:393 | 1.20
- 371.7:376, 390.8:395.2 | 1.23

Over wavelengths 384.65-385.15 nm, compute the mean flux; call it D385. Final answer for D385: 0.88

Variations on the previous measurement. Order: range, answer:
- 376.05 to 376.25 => 0.738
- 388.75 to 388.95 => 0.666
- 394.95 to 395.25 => 0.884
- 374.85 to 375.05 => 0.694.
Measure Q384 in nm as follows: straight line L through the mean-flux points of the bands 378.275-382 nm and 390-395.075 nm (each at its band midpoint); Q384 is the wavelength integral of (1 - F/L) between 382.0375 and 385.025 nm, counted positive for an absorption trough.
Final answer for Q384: 0.30 nm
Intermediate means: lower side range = 0.84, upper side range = 0.788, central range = 0.744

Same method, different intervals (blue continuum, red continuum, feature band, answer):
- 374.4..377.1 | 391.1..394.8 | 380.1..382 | -0.37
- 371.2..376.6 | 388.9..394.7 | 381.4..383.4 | -0.21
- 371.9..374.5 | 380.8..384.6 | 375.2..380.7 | -0.36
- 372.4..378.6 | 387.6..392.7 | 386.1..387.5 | -0.17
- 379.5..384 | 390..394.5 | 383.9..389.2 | -0.47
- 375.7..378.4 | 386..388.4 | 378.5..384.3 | 0.28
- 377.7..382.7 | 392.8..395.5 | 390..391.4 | -0.31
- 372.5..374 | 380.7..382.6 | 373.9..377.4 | 0.03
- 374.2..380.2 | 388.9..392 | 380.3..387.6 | -0.37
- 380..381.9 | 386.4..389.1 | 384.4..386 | -0.06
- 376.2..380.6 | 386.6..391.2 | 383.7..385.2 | 0.09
